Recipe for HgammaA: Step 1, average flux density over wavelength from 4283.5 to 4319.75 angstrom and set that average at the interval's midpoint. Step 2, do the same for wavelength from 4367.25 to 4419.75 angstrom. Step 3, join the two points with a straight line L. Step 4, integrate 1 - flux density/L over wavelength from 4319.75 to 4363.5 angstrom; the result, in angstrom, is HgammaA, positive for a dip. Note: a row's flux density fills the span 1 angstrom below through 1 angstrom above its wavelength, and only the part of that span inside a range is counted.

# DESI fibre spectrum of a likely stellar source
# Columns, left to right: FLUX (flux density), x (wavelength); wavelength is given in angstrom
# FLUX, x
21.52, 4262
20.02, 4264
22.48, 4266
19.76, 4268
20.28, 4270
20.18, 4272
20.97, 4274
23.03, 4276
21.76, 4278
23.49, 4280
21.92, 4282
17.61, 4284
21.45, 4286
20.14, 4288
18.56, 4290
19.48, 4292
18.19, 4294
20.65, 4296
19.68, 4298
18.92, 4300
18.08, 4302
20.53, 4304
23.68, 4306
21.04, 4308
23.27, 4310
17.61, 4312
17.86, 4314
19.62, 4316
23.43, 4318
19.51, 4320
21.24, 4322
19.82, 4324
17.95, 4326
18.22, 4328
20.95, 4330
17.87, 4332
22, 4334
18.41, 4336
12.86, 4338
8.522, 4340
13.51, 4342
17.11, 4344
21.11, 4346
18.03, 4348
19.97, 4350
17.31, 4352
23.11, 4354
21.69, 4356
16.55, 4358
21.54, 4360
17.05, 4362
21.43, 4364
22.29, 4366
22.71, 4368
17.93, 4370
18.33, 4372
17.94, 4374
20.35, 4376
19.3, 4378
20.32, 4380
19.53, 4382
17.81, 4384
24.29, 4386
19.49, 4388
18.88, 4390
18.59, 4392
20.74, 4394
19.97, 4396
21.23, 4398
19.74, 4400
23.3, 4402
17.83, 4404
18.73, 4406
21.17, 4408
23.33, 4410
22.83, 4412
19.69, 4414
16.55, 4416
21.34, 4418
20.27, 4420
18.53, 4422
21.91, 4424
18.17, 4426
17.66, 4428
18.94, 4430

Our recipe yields 3.6 angstrom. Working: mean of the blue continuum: 20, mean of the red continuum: 20.1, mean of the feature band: 18.4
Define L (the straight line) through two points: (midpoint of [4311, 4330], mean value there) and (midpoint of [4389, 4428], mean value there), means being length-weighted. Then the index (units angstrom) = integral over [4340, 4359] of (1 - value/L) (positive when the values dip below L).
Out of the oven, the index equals 1.5 angstrom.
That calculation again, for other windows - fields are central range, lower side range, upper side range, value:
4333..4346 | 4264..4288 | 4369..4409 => 2.88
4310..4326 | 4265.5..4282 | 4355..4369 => 0.77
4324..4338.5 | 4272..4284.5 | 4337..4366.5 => 0.32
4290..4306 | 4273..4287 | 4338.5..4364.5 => 0.79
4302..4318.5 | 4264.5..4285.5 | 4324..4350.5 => -1.37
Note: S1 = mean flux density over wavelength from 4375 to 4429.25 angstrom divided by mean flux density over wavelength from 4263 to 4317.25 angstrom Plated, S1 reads 1.0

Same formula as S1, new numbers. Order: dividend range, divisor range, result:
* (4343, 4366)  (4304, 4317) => 0.96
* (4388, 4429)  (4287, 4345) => 1.06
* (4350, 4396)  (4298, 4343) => 1.05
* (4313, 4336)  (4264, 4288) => 0.94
